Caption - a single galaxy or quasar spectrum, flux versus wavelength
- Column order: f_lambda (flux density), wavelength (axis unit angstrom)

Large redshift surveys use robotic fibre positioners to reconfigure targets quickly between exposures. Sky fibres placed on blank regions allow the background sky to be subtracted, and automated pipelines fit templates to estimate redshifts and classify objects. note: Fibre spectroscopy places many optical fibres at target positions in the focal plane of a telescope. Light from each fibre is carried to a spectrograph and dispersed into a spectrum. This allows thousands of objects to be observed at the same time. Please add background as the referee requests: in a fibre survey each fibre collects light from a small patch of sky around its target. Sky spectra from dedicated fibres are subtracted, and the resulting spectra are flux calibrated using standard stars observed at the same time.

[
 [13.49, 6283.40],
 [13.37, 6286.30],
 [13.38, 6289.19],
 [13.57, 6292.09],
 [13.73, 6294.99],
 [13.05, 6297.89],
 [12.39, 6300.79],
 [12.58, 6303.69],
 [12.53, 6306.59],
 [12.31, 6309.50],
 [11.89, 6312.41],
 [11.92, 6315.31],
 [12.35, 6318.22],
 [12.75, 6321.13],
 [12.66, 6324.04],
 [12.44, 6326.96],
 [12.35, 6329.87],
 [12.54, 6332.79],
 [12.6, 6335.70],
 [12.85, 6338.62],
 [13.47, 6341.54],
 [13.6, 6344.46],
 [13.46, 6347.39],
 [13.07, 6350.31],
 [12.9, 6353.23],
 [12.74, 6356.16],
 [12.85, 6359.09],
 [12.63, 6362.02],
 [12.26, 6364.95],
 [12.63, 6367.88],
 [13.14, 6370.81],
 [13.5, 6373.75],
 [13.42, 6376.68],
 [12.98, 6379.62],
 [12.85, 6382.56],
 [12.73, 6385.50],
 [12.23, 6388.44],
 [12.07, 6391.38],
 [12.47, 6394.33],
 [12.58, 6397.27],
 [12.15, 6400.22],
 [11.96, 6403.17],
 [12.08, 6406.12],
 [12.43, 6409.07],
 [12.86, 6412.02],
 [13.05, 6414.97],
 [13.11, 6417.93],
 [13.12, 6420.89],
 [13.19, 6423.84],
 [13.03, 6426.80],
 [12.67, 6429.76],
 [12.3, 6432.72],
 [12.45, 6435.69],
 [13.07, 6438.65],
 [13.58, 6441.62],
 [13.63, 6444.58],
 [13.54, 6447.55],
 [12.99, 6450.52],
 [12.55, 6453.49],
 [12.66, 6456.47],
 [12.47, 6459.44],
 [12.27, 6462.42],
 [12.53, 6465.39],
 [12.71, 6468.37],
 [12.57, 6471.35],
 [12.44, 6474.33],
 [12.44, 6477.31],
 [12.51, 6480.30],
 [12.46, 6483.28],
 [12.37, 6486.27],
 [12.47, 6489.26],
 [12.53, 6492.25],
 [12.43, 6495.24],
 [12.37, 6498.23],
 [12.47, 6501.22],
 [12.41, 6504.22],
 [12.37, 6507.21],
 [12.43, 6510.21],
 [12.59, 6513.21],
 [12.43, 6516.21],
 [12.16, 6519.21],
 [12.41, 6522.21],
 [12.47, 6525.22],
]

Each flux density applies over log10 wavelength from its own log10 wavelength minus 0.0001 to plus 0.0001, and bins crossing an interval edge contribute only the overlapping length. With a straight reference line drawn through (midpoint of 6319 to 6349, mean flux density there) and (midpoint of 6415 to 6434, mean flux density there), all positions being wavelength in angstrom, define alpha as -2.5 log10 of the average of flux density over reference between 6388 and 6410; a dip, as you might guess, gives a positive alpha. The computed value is 0.06 mag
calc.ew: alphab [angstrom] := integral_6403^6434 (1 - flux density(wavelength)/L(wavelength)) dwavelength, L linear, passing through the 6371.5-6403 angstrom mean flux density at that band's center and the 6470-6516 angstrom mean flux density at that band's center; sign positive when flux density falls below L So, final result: -0.3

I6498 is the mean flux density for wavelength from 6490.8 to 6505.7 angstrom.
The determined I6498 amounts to 12.4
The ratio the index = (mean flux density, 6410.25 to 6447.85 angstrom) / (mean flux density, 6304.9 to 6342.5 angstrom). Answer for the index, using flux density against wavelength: 1.0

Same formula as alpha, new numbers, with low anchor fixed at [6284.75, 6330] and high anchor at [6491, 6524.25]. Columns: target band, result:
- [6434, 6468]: -0.03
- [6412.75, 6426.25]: -0.05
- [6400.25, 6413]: 0.02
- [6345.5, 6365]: -0.02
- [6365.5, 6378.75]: -0.04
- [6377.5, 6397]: 0.00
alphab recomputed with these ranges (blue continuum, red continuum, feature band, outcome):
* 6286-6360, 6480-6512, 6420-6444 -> -0.7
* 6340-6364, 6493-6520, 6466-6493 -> 0.1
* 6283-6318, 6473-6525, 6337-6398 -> -0.9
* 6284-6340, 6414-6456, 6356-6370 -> 0.2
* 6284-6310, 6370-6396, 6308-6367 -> 1.1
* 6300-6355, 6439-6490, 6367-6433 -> -0.1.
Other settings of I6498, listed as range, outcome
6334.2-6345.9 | 13.1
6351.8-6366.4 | 12.7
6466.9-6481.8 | 12.5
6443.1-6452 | 13.4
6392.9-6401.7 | 12.4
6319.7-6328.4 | 12.6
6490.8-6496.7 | 12.5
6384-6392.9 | 12.3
